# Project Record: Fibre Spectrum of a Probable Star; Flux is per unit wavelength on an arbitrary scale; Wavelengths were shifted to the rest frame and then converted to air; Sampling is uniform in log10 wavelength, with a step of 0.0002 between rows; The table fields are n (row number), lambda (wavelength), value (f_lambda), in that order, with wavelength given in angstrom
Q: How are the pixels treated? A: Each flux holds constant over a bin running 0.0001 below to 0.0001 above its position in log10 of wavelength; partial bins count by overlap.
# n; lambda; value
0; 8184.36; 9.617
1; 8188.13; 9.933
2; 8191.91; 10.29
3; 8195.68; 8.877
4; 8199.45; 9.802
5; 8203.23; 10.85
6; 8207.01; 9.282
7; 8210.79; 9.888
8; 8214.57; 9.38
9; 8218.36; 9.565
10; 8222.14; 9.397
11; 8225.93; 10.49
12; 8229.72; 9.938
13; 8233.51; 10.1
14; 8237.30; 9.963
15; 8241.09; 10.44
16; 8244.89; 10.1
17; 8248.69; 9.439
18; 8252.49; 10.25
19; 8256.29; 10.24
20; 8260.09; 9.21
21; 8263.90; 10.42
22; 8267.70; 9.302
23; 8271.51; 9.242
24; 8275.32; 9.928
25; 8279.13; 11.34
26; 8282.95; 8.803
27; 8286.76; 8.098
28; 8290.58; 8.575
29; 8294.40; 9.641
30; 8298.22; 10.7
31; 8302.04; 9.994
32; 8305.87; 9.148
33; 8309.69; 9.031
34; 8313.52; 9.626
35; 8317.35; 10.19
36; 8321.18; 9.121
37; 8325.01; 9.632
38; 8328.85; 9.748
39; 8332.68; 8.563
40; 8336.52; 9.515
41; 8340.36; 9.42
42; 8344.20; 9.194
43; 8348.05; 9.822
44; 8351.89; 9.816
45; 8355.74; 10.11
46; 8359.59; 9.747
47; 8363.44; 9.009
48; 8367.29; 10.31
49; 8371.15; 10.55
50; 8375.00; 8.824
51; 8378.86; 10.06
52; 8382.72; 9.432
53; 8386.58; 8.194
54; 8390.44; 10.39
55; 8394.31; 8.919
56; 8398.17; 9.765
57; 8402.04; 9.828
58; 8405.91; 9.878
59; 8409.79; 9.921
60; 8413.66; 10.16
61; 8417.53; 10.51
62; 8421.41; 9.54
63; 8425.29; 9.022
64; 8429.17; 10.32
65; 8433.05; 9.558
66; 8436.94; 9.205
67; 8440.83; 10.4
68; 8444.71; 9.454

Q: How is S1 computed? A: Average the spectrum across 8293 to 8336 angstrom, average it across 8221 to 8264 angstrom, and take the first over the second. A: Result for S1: 0.96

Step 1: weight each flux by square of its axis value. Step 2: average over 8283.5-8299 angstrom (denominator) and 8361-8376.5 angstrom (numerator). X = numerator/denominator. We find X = 1.1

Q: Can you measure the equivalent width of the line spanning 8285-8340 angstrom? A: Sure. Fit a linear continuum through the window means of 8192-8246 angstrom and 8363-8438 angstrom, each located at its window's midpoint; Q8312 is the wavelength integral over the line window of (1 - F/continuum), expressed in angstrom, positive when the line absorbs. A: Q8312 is 2.11 angstrom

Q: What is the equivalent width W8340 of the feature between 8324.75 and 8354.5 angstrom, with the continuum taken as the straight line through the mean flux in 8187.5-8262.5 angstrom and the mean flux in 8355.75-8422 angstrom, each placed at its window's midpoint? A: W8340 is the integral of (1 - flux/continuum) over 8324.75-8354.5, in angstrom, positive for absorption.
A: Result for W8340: 0.91 angstrom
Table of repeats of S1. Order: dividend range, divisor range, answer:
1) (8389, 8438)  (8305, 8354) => 1.03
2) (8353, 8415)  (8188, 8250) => 0.98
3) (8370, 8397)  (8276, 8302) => 0.99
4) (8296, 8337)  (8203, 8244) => 0.97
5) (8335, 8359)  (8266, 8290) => 1.03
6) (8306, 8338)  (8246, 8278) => 0.96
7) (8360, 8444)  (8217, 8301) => 0.99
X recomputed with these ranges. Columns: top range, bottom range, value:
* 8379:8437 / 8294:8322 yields 1.02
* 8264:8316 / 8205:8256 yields 0.98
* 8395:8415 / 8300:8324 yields 1.06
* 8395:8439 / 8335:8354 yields 1.04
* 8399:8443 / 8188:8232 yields 1.06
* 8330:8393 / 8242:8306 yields 1.01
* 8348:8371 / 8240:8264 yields 1.02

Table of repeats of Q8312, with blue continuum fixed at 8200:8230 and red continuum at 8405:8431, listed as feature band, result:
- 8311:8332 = 0.6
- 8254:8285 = 0.2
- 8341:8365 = 0.7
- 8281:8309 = 1.7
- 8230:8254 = -0.5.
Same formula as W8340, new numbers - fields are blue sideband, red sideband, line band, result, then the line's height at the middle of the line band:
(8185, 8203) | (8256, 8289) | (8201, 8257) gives -1.36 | 9.71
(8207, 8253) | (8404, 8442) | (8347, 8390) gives 0.88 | 9.85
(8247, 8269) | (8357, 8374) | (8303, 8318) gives 0.56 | 9.84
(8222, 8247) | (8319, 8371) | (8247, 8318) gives 1.74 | 9.87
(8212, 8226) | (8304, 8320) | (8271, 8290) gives 0.19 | 9.53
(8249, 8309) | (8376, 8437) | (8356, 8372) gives -0.37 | 9.66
